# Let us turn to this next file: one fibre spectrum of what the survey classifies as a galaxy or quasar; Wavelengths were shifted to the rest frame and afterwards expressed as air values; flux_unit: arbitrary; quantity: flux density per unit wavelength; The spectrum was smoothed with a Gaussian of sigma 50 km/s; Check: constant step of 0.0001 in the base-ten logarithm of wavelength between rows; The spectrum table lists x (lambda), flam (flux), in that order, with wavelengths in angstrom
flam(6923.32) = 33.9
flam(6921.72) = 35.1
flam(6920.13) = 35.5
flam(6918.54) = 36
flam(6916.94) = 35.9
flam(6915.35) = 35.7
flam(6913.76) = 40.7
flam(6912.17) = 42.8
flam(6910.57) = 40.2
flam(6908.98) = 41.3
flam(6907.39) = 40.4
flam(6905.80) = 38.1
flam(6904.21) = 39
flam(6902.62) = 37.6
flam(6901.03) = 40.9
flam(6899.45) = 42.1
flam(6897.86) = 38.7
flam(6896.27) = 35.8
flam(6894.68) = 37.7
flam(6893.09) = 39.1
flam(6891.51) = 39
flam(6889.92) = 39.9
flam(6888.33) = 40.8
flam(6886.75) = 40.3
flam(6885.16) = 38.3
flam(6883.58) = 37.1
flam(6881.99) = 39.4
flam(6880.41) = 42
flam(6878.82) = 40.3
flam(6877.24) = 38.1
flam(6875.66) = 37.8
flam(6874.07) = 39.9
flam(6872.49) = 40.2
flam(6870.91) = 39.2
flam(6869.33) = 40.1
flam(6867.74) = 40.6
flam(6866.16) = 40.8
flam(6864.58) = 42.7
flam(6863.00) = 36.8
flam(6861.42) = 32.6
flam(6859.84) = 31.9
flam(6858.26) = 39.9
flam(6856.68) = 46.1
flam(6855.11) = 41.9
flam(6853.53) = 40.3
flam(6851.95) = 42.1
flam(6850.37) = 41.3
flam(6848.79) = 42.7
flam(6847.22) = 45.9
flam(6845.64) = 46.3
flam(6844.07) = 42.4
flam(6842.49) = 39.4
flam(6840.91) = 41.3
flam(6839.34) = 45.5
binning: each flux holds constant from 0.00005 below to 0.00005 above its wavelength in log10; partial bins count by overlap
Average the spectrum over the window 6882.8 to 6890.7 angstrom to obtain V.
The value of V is 39.3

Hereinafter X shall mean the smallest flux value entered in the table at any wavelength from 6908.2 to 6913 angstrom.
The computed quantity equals 40.2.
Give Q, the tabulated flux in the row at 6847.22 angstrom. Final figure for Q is 45.9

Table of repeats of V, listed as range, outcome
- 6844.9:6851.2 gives 44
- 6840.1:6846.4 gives 42.4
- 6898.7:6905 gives 39.9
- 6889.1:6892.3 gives 39.4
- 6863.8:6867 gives 41.8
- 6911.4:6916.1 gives 39.8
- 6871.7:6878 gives 39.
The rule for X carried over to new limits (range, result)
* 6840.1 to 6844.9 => 39.4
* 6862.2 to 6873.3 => 36.8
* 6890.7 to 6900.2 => 35.8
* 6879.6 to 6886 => 37.1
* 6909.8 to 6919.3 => 35.7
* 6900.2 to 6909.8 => 37.6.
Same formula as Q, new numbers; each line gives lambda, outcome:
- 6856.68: 46.1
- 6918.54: 36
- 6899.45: 42.1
